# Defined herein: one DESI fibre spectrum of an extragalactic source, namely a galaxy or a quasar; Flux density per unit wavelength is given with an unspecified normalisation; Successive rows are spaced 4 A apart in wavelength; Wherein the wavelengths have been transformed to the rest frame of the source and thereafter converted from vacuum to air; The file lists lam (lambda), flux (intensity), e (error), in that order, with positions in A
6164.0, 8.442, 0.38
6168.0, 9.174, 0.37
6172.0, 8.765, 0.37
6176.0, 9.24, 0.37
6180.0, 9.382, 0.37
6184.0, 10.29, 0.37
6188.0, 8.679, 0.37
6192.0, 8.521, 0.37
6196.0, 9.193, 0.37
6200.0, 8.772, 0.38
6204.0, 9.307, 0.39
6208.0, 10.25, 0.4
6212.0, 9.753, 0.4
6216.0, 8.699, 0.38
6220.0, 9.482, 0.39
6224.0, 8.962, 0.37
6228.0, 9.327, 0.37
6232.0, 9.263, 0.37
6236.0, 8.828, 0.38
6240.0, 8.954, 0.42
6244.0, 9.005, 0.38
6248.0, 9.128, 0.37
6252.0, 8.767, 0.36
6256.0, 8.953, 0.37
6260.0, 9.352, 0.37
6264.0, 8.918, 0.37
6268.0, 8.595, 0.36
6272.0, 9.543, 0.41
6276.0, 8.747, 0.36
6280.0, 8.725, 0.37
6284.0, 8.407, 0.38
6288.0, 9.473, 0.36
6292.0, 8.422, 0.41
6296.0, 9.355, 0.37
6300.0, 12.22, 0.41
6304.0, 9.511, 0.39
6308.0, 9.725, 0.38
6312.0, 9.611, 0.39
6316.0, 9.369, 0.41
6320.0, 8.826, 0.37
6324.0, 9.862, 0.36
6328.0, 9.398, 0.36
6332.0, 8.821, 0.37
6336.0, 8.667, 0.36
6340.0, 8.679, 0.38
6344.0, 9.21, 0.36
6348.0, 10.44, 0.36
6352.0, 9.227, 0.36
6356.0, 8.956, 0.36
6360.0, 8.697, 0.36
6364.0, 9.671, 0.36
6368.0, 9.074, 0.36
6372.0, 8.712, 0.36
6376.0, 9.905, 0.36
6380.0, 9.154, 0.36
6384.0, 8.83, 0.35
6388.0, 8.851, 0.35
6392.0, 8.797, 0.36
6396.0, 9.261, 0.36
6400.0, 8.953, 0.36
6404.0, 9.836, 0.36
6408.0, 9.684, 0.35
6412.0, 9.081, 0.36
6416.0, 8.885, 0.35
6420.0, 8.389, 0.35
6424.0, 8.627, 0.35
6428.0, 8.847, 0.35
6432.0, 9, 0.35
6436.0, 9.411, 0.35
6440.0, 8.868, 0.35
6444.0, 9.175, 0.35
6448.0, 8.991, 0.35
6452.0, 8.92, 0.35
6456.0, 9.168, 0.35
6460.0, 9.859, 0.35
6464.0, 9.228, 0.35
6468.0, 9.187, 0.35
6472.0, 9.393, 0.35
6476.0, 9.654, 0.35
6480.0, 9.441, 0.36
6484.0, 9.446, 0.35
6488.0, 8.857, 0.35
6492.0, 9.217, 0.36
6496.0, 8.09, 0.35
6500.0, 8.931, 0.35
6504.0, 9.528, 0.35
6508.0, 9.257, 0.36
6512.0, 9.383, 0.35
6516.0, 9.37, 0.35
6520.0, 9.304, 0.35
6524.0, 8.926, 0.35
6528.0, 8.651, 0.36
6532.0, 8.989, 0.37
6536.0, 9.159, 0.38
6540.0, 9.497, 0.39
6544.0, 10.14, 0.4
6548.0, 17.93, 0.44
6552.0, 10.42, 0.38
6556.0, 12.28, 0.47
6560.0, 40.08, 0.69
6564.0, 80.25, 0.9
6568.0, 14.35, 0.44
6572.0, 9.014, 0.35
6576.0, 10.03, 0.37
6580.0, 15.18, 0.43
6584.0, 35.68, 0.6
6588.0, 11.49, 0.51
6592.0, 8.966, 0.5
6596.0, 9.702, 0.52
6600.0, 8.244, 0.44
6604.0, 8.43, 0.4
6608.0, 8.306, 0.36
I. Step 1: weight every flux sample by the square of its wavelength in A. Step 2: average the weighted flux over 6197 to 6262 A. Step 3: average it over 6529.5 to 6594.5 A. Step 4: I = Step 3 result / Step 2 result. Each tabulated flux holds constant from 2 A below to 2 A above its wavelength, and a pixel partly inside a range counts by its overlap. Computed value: 2.3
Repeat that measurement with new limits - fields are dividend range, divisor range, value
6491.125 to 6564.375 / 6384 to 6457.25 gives 1.59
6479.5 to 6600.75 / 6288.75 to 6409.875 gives 1.63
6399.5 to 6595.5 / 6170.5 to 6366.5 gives 1.45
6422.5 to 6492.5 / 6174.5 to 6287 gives 1.08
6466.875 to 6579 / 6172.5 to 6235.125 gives 1.63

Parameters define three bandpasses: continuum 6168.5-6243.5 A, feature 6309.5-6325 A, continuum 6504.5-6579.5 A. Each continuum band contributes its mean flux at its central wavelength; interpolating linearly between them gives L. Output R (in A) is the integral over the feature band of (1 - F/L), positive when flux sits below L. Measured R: 2.7 A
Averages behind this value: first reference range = 9.2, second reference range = 15.8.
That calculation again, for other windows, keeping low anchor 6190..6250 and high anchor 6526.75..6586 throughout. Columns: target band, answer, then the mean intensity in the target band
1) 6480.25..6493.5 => 6.25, 9.21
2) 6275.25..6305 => 5.17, 9.38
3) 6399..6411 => 4.34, 9.5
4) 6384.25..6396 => 4.50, 8.9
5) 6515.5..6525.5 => 5.02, 9.19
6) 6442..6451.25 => 4.07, 9.06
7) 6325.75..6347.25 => 6.26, 9.05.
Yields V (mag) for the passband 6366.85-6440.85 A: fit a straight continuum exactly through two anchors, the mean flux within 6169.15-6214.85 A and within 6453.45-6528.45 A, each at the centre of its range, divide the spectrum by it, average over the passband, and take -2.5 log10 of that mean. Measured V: 0.02 mag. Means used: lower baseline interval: 9.27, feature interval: 9.06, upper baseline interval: 9.21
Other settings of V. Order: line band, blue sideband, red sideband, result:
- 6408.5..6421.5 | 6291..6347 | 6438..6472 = 0.04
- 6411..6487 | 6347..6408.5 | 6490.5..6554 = 0.04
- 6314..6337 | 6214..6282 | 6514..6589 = 0.21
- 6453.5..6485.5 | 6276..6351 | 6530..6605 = 0.46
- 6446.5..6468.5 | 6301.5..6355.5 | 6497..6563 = 0.25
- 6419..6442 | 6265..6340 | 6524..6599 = 0.44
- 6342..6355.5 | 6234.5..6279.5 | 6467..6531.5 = -0.06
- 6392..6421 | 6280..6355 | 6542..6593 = 0.43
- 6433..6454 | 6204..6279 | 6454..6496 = 0.02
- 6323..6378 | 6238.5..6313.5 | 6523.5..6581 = 0.24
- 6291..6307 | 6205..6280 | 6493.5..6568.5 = 0.04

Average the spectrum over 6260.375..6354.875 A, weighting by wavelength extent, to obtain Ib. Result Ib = 9.29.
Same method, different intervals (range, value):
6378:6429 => 9.02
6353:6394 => 9.07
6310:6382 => 9.24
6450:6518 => 9.23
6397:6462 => 9.11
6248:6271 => 8.96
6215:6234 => 9.17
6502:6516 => 9.39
